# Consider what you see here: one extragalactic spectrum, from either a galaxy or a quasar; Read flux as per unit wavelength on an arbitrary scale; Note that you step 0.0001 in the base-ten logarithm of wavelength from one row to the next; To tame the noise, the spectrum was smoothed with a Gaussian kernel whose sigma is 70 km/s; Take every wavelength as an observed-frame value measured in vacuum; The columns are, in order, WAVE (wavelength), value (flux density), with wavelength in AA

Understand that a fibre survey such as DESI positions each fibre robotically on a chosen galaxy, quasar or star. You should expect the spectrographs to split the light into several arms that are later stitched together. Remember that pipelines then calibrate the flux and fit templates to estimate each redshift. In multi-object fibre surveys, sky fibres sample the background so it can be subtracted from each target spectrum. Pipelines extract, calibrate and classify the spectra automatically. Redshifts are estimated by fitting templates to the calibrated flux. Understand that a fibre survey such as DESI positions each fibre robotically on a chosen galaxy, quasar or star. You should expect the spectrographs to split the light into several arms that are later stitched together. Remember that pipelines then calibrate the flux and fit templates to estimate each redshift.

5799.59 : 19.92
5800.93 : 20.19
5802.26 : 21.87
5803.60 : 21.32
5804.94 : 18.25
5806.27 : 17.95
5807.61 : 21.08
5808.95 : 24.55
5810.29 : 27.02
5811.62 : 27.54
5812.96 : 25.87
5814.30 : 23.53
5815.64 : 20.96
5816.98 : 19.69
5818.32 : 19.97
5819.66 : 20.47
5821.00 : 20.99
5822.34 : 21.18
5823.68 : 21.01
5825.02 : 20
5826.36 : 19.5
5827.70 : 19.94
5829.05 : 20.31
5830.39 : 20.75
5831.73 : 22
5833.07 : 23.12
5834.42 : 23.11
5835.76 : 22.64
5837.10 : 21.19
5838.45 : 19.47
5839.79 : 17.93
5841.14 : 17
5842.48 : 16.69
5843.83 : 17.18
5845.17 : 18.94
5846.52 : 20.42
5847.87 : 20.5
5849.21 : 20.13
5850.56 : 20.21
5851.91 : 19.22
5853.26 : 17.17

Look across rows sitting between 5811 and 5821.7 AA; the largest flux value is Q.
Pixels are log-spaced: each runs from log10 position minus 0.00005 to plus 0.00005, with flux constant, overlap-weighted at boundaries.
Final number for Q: 27.54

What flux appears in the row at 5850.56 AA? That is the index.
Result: 20.21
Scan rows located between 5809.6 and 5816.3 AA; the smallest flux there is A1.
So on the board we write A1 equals 20.96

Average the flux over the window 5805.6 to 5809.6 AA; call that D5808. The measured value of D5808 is 21.2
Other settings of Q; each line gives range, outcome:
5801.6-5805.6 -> 21.87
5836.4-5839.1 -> 21.19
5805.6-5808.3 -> 21.08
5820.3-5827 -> 21.18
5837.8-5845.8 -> 19.47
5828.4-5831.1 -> 20.75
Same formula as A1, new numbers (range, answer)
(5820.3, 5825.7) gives 20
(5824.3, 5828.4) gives 19.5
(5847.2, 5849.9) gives 20.13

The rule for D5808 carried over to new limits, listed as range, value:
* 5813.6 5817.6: 21.4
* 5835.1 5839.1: 21.1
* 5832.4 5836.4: 22.9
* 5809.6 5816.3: 25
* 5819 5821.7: 20.7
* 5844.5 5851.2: 20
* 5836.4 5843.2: 18.5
